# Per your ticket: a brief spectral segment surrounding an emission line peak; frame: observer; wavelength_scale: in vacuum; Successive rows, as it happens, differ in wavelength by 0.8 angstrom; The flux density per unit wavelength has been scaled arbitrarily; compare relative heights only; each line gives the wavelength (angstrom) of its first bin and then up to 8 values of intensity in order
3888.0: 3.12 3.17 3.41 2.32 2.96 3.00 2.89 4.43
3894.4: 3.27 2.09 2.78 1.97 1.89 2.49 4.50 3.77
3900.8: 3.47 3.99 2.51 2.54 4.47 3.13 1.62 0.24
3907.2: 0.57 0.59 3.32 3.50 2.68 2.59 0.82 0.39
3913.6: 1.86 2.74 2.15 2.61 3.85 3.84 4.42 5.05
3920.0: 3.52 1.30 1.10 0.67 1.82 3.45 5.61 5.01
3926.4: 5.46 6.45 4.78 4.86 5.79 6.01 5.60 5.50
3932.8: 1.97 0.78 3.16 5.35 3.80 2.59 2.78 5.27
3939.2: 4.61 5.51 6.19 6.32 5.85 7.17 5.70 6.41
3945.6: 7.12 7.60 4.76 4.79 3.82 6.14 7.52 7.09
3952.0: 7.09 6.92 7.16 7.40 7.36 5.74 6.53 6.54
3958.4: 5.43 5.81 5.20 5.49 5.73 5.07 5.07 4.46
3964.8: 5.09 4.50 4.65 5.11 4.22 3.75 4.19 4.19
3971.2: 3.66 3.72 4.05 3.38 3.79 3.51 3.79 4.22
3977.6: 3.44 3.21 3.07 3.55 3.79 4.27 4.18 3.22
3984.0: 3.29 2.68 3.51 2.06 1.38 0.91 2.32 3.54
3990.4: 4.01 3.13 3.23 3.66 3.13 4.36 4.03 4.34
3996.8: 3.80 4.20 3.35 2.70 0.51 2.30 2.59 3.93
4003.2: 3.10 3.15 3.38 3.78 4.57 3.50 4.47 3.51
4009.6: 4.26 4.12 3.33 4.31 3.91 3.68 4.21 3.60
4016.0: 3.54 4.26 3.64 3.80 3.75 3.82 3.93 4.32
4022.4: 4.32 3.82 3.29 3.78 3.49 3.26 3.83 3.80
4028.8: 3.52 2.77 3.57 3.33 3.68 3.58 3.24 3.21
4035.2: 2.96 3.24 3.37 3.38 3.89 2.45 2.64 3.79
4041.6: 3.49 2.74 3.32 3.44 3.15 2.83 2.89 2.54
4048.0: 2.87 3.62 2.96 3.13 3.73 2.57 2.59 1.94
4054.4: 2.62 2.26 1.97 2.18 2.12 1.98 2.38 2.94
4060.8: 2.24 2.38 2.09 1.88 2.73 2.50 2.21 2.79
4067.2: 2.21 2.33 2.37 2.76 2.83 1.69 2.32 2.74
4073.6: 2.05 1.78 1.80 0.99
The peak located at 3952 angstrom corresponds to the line Lyman alpha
